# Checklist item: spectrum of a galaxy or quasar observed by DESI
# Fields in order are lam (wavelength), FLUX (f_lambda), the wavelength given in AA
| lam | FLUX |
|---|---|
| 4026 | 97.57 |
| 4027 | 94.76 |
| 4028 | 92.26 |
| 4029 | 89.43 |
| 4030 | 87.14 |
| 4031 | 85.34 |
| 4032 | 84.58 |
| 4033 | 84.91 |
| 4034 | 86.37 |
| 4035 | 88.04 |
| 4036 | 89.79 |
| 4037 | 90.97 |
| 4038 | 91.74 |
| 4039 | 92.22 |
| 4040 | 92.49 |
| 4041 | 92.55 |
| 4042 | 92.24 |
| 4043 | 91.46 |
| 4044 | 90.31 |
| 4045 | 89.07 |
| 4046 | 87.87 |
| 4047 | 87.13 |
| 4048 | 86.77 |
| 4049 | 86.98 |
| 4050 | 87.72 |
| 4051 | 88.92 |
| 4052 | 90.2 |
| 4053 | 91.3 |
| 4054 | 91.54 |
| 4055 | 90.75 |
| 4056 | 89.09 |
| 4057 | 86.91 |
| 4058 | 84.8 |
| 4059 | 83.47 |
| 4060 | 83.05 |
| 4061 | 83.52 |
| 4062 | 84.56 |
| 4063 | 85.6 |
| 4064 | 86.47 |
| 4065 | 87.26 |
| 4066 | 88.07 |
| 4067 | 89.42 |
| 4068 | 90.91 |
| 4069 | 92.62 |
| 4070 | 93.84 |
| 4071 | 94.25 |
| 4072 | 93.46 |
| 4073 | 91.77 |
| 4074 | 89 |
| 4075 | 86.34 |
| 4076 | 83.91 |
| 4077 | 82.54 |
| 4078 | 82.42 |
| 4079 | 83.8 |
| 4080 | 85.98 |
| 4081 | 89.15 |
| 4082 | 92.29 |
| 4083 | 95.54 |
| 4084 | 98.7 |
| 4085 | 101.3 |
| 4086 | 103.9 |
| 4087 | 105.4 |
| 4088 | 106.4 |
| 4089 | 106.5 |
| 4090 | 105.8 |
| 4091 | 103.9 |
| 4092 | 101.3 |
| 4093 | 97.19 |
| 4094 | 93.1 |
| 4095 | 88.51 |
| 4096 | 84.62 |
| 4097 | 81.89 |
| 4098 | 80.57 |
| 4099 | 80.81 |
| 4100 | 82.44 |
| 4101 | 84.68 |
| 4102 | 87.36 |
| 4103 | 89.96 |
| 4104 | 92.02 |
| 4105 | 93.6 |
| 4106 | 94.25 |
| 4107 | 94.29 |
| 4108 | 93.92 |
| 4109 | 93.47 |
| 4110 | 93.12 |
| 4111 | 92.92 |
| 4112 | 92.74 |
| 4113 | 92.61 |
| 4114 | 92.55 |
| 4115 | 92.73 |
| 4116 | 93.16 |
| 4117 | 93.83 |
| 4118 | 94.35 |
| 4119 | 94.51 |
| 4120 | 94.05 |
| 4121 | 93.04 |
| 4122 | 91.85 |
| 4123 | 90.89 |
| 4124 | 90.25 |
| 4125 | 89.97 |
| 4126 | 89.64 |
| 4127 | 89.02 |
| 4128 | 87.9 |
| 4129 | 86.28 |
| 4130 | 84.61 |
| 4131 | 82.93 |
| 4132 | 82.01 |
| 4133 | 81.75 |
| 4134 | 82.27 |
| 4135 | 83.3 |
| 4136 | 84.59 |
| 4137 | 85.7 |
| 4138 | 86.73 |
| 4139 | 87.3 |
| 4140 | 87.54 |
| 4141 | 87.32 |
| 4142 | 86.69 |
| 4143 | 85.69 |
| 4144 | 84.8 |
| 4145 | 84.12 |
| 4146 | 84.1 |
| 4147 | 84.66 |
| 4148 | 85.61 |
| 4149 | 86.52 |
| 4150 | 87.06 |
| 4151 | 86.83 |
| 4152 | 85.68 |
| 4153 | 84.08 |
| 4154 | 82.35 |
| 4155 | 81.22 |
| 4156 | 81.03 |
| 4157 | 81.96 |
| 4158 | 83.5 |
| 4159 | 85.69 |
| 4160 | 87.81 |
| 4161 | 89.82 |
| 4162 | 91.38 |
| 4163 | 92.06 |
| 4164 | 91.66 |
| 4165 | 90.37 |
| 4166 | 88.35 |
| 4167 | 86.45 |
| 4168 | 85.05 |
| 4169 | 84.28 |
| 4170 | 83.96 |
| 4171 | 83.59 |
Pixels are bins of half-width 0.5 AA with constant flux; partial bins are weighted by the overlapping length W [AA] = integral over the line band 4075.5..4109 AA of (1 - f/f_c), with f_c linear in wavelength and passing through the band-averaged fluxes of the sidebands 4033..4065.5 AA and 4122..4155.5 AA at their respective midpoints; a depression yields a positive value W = -2.0 AA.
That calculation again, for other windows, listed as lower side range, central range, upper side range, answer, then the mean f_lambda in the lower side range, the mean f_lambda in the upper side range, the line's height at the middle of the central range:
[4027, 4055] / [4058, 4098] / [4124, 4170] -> -1.52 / 89.4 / 86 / 88.2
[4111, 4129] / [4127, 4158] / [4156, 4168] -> 1.66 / 91.8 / 87.7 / 89.6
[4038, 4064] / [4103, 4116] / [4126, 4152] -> -0.99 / 88.4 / 85.5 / 86.5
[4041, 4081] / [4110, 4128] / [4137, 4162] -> -1.20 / 88.2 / 85.5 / 86.4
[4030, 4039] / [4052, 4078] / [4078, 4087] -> 1.01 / 87.9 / 93.8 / 91.7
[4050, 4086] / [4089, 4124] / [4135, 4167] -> -1.75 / 89.1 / 86.2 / 87.8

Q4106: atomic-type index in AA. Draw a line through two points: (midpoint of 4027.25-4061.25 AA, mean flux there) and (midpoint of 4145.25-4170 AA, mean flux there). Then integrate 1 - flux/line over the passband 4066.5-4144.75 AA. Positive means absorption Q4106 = -3.0 AA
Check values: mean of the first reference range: 88.6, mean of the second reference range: 86.1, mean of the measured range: 90.6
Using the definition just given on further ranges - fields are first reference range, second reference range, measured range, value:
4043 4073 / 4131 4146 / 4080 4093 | -1.9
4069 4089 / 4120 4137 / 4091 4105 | 0.3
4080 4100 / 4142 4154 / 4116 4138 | 0.1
